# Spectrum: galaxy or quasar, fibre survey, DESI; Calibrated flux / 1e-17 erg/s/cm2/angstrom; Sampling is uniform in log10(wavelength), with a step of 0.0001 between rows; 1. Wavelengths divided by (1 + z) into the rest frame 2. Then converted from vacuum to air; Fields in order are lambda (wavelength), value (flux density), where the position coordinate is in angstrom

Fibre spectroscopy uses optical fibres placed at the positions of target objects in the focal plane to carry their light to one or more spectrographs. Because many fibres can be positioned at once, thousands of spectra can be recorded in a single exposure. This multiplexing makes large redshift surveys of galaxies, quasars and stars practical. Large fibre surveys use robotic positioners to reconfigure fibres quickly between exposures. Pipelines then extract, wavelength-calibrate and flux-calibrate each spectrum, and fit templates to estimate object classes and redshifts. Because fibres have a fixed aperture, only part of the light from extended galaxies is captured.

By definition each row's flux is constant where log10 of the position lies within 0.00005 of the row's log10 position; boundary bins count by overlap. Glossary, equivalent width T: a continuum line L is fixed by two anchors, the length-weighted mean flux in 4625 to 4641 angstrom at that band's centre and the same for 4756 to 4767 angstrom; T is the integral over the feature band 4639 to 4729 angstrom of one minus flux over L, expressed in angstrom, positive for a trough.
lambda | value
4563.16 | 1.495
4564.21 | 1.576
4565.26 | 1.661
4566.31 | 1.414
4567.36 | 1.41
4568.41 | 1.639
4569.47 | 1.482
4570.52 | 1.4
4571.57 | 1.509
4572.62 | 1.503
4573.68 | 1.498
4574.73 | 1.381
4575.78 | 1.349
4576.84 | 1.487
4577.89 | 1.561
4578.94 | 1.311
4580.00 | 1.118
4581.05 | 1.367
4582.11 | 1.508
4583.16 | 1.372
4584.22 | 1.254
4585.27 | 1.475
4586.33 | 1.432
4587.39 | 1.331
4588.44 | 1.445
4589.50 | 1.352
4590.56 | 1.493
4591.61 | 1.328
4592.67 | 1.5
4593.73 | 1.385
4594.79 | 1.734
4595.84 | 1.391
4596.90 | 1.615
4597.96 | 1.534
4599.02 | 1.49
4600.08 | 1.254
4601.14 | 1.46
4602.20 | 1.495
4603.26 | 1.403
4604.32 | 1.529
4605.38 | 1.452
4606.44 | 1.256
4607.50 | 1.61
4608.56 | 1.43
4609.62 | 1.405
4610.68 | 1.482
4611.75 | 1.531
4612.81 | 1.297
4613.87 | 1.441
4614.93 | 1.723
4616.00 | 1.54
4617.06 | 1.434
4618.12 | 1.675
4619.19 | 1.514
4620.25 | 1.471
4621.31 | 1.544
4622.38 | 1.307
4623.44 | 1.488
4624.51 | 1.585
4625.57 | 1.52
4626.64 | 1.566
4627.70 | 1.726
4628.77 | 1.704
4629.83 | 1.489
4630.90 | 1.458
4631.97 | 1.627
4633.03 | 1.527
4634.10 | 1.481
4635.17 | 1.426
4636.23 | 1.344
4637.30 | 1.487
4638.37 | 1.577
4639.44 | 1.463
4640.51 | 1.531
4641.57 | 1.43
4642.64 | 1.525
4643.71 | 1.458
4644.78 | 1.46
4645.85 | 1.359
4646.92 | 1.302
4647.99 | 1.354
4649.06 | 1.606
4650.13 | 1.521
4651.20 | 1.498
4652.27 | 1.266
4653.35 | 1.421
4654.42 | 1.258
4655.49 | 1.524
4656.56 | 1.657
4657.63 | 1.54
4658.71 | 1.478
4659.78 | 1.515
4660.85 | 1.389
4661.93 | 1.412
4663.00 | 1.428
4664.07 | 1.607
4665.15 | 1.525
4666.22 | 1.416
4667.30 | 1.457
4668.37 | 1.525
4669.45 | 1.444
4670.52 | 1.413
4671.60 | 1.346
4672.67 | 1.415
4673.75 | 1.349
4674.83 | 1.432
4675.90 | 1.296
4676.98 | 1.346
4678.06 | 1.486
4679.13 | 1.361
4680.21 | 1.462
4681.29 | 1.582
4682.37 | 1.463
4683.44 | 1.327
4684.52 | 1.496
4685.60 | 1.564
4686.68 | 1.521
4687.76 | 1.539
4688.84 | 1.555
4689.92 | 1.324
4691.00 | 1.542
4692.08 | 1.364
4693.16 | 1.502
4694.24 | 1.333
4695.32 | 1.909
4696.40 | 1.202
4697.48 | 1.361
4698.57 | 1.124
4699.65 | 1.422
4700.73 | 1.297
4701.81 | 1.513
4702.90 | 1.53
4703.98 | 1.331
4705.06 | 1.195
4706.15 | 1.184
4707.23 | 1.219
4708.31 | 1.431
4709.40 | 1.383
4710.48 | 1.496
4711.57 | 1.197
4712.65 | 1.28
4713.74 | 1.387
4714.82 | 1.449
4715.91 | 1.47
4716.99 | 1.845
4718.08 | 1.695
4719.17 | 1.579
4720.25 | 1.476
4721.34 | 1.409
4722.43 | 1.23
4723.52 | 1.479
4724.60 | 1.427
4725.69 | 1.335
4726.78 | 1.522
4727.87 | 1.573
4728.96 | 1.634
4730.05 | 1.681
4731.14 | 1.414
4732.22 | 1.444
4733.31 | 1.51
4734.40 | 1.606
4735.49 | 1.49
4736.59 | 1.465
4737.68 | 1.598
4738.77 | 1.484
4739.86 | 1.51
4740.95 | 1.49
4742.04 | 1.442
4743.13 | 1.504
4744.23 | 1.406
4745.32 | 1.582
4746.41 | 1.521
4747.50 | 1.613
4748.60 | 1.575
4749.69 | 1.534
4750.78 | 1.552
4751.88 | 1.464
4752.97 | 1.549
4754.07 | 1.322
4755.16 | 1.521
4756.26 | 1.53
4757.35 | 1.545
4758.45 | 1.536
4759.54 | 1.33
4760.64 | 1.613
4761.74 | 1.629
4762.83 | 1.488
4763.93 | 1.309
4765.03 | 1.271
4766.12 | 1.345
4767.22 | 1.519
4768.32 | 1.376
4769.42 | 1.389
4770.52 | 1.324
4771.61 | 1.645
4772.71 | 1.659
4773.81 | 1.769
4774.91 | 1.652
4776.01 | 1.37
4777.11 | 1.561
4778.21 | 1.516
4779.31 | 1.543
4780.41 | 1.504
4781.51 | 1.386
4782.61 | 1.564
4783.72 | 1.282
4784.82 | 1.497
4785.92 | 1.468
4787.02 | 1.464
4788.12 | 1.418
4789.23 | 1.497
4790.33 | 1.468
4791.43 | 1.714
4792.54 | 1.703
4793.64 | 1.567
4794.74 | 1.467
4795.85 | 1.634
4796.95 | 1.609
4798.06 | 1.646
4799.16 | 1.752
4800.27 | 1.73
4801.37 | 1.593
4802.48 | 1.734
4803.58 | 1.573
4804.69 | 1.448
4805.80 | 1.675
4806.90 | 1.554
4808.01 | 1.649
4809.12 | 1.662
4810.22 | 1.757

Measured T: 3.73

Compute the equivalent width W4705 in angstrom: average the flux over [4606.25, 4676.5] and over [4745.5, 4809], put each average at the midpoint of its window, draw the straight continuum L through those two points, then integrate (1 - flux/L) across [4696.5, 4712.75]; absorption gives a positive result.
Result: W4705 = 1.9 angstrom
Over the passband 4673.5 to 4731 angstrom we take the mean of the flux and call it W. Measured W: 1.44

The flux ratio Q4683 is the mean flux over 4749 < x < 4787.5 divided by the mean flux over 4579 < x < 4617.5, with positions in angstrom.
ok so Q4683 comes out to 1.03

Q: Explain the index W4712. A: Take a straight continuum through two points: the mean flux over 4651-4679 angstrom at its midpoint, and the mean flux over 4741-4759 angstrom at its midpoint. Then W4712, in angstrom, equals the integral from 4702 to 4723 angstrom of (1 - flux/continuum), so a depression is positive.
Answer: 1.0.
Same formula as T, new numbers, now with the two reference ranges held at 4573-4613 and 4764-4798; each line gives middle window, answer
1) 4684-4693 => -0.1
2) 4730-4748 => -0.3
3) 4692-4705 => 0.6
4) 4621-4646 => -1.0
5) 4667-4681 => 0.5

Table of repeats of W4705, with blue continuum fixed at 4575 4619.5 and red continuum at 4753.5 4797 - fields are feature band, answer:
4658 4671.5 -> 0.02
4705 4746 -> 0.54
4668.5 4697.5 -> 0.53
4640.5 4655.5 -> 0.34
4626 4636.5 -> -0.60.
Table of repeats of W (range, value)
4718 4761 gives 1.5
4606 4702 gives 1.47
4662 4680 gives 1.43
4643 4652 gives 1.44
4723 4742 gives 1.51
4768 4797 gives 1.52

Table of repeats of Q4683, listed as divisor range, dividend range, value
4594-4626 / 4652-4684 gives 0.97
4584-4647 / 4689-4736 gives 0.97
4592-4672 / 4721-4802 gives 1.02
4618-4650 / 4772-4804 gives 1.04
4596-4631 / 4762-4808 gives 1.02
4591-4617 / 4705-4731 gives 0.98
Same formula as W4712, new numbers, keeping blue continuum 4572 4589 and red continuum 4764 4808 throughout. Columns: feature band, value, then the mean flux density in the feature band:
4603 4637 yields -1.8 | 1.5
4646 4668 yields -0.1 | 1.46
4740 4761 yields 0.1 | 1.51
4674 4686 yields 0.3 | 1.43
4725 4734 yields -0.1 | 1.51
